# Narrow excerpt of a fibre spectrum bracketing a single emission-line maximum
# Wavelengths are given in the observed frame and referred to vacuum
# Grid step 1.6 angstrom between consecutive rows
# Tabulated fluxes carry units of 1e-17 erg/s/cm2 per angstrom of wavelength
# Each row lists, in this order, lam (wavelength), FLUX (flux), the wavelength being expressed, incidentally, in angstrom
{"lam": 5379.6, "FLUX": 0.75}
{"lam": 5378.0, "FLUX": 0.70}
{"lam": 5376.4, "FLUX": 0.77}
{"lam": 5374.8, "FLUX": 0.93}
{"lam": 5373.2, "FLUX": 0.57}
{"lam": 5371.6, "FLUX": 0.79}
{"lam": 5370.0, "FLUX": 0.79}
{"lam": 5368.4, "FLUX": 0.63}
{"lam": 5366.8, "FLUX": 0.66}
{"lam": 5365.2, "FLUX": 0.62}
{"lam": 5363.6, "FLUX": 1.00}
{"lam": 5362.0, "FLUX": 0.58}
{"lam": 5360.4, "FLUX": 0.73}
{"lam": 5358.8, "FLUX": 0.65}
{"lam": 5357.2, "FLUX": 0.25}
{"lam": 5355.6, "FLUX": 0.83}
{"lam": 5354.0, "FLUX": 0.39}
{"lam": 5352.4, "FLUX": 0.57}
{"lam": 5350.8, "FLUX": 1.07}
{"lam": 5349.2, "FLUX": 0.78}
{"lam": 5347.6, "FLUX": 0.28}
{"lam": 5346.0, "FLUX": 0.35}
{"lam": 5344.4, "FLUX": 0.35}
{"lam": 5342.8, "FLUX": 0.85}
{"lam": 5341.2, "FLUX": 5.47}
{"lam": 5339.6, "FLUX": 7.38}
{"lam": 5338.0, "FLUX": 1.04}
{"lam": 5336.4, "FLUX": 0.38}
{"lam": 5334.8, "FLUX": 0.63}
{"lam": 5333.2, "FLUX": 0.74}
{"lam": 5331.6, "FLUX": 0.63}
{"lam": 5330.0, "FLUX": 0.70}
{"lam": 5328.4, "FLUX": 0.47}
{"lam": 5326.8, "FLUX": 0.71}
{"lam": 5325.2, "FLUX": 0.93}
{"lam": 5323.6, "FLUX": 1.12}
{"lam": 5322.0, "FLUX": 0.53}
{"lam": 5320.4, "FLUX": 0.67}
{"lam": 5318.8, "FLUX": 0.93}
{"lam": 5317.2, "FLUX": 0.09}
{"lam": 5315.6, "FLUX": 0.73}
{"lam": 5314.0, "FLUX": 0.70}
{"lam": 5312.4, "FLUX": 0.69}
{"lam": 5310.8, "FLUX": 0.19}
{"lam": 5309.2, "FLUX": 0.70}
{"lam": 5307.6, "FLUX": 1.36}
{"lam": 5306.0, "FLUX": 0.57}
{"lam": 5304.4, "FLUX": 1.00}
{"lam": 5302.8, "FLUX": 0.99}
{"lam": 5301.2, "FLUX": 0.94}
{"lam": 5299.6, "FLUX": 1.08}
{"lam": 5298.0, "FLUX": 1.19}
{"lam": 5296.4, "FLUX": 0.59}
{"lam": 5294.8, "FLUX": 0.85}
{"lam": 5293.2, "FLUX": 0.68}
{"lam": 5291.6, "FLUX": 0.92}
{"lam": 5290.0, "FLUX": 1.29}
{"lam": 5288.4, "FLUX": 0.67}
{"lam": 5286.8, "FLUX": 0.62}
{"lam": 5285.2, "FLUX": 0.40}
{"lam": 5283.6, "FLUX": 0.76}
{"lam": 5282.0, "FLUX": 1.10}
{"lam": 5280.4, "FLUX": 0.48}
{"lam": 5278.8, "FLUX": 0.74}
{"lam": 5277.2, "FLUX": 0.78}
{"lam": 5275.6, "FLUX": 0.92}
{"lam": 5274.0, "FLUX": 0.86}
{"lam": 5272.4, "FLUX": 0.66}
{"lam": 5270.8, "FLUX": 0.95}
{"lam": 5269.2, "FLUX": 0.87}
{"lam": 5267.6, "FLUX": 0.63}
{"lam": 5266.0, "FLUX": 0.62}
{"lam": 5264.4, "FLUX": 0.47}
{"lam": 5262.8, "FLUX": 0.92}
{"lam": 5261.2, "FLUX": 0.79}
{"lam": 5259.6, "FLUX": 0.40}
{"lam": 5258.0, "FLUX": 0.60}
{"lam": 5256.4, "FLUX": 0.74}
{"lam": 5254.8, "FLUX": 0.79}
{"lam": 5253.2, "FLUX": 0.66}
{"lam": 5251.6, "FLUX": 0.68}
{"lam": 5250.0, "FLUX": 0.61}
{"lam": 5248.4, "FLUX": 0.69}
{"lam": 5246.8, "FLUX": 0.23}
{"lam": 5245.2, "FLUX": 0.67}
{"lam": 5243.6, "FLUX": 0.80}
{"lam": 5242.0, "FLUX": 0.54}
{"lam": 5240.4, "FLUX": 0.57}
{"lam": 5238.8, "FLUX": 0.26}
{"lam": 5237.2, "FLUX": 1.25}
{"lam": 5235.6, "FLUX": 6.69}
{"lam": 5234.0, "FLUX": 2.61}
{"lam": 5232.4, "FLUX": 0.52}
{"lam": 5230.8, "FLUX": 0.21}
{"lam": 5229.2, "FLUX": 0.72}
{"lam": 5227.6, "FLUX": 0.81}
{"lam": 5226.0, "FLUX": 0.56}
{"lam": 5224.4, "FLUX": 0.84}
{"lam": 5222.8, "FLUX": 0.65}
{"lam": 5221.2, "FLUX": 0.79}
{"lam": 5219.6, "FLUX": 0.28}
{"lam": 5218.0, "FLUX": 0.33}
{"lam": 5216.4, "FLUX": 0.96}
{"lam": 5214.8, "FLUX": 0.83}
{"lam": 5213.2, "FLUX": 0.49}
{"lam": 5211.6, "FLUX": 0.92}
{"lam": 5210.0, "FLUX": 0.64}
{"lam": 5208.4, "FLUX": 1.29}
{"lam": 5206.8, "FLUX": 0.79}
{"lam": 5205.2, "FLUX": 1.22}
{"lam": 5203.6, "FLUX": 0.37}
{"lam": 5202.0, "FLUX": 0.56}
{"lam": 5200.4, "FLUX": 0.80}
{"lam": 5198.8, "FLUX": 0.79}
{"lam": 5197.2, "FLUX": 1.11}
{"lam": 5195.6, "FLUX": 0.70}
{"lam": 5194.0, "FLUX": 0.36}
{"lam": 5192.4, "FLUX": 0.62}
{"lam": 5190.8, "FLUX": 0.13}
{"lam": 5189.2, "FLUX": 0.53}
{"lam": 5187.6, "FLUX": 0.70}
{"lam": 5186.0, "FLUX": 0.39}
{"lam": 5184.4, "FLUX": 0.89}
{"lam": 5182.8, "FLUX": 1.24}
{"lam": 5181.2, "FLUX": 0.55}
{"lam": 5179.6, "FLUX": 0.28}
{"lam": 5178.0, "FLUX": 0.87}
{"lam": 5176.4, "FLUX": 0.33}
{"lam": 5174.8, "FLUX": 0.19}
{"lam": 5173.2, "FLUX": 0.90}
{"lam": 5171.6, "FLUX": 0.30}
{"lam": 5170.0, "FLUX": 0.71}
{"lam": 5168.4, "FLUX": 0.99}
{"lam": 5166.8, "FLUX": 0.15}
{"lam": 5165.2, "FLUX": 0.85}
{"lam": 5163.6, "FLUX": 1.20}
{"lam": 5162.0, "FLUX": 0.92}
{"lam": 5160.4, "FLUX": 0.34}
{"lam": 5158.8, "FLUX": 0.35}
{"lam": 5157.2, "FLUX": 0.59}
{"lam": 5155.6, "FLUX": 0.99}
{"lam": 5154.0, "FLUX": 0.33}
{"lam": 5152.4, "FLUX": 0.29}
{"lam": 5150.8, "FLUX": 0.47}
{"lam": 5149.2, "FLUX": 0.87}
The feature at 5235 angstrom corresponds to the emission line H-beta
